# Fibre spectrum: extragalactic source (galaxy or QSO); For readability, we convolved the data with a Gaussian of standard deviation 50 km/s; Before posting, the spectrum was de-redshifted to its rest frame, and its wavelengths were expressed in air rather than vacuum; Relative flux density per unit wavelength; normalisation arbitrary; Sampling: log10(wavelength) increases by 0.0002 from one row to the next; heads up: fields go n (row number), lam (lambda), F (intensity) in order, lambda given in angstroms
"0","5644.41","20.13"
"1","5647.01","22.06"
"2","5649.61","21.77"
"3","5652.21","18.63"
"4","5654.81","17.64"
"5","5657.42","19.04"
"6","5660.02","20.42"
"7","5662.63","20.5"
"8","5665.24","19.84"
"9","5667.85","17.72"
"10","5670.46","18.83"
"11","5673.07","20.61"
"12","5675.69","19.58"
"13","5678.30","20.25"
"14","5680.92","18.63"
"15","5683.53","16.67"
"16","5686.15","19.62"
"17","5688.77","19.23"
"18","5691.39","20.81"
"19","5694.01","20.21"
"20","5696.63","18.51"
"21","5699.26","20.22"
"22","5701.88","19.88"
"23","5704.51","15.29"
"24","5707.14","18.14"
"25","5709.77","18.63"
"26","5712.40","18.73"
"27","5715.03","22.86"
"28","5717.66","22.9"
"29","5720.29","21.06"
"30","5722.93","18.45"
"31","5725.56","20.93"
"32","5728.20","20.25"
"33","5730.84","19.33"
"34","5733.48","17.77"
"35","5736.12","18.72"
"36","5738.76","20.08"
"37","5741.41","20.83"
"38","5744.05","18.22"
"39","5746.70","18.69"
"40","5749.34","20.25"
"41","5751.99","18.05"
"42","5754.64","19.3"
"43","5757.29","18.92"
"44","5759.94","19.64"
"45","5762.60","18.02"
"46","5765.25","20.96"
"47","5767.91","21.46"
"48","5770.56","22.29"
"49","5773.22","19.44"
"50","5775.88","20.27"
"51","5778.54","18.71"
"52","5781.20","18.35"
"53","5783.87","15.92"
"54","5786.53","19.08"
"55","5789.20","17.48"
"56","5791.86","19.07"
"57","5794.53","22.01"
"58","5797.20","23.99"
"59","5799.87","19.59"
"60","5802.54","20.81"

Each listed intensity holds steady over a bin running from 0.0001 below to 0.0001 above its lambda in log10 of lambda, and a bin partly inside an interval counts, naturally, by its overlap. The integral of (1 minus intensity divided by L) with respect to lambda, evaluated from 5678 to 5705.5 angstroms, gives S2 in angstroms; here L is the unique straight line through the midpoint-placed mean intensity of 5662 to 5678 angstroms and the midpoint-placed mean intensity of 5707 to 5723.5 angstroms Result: 1.2 angstroms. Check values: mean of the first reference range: 19.5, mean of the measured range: 19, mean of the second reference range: 20.3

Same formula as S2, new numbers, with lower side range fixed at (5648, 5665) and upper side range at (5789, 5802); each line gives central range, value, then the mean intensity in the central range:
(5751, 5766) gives 1.0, 19.1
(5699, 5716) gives 1.0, 19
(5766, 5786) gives 1.0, 19.5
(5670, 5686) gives 0.6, 19.1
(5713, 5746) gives 0.3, 20.1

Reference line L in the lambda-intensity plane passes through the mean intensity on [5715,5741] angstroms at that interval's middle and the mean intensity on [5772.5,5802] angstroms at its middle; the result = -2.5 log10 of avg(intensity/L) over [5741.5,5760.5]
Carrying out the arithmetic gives 0.043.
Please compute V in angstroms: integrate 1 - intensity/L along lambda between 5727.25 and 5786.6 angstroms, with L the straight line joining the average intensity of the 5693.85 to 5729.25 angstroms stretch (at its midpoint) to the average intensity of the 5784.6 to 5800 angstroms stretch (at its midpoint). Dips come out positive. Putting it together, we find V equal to 1.8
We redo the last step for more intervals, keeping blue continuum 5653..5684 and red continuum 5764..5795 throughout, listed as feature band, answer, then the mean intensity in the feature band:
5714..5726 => -1.2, 21.2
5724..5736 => -0.1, 19.5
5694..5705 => 0.2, 18.9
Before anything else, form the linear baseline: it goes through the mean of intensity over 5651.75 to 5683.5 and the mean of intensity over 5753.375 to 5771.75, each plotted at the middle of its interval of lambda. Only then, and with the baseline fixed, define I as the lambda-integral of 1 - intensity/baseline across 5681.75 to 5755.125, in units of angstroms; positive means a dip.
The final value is 1.0 angstroms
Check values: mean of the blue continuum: 19.2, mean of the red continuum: 20.1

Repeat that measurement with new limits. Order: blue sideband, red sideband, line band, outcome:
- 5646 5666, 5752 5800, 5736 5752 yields 0.3 angstroms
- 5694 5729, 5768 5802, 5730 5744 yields 0.3 angstroms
